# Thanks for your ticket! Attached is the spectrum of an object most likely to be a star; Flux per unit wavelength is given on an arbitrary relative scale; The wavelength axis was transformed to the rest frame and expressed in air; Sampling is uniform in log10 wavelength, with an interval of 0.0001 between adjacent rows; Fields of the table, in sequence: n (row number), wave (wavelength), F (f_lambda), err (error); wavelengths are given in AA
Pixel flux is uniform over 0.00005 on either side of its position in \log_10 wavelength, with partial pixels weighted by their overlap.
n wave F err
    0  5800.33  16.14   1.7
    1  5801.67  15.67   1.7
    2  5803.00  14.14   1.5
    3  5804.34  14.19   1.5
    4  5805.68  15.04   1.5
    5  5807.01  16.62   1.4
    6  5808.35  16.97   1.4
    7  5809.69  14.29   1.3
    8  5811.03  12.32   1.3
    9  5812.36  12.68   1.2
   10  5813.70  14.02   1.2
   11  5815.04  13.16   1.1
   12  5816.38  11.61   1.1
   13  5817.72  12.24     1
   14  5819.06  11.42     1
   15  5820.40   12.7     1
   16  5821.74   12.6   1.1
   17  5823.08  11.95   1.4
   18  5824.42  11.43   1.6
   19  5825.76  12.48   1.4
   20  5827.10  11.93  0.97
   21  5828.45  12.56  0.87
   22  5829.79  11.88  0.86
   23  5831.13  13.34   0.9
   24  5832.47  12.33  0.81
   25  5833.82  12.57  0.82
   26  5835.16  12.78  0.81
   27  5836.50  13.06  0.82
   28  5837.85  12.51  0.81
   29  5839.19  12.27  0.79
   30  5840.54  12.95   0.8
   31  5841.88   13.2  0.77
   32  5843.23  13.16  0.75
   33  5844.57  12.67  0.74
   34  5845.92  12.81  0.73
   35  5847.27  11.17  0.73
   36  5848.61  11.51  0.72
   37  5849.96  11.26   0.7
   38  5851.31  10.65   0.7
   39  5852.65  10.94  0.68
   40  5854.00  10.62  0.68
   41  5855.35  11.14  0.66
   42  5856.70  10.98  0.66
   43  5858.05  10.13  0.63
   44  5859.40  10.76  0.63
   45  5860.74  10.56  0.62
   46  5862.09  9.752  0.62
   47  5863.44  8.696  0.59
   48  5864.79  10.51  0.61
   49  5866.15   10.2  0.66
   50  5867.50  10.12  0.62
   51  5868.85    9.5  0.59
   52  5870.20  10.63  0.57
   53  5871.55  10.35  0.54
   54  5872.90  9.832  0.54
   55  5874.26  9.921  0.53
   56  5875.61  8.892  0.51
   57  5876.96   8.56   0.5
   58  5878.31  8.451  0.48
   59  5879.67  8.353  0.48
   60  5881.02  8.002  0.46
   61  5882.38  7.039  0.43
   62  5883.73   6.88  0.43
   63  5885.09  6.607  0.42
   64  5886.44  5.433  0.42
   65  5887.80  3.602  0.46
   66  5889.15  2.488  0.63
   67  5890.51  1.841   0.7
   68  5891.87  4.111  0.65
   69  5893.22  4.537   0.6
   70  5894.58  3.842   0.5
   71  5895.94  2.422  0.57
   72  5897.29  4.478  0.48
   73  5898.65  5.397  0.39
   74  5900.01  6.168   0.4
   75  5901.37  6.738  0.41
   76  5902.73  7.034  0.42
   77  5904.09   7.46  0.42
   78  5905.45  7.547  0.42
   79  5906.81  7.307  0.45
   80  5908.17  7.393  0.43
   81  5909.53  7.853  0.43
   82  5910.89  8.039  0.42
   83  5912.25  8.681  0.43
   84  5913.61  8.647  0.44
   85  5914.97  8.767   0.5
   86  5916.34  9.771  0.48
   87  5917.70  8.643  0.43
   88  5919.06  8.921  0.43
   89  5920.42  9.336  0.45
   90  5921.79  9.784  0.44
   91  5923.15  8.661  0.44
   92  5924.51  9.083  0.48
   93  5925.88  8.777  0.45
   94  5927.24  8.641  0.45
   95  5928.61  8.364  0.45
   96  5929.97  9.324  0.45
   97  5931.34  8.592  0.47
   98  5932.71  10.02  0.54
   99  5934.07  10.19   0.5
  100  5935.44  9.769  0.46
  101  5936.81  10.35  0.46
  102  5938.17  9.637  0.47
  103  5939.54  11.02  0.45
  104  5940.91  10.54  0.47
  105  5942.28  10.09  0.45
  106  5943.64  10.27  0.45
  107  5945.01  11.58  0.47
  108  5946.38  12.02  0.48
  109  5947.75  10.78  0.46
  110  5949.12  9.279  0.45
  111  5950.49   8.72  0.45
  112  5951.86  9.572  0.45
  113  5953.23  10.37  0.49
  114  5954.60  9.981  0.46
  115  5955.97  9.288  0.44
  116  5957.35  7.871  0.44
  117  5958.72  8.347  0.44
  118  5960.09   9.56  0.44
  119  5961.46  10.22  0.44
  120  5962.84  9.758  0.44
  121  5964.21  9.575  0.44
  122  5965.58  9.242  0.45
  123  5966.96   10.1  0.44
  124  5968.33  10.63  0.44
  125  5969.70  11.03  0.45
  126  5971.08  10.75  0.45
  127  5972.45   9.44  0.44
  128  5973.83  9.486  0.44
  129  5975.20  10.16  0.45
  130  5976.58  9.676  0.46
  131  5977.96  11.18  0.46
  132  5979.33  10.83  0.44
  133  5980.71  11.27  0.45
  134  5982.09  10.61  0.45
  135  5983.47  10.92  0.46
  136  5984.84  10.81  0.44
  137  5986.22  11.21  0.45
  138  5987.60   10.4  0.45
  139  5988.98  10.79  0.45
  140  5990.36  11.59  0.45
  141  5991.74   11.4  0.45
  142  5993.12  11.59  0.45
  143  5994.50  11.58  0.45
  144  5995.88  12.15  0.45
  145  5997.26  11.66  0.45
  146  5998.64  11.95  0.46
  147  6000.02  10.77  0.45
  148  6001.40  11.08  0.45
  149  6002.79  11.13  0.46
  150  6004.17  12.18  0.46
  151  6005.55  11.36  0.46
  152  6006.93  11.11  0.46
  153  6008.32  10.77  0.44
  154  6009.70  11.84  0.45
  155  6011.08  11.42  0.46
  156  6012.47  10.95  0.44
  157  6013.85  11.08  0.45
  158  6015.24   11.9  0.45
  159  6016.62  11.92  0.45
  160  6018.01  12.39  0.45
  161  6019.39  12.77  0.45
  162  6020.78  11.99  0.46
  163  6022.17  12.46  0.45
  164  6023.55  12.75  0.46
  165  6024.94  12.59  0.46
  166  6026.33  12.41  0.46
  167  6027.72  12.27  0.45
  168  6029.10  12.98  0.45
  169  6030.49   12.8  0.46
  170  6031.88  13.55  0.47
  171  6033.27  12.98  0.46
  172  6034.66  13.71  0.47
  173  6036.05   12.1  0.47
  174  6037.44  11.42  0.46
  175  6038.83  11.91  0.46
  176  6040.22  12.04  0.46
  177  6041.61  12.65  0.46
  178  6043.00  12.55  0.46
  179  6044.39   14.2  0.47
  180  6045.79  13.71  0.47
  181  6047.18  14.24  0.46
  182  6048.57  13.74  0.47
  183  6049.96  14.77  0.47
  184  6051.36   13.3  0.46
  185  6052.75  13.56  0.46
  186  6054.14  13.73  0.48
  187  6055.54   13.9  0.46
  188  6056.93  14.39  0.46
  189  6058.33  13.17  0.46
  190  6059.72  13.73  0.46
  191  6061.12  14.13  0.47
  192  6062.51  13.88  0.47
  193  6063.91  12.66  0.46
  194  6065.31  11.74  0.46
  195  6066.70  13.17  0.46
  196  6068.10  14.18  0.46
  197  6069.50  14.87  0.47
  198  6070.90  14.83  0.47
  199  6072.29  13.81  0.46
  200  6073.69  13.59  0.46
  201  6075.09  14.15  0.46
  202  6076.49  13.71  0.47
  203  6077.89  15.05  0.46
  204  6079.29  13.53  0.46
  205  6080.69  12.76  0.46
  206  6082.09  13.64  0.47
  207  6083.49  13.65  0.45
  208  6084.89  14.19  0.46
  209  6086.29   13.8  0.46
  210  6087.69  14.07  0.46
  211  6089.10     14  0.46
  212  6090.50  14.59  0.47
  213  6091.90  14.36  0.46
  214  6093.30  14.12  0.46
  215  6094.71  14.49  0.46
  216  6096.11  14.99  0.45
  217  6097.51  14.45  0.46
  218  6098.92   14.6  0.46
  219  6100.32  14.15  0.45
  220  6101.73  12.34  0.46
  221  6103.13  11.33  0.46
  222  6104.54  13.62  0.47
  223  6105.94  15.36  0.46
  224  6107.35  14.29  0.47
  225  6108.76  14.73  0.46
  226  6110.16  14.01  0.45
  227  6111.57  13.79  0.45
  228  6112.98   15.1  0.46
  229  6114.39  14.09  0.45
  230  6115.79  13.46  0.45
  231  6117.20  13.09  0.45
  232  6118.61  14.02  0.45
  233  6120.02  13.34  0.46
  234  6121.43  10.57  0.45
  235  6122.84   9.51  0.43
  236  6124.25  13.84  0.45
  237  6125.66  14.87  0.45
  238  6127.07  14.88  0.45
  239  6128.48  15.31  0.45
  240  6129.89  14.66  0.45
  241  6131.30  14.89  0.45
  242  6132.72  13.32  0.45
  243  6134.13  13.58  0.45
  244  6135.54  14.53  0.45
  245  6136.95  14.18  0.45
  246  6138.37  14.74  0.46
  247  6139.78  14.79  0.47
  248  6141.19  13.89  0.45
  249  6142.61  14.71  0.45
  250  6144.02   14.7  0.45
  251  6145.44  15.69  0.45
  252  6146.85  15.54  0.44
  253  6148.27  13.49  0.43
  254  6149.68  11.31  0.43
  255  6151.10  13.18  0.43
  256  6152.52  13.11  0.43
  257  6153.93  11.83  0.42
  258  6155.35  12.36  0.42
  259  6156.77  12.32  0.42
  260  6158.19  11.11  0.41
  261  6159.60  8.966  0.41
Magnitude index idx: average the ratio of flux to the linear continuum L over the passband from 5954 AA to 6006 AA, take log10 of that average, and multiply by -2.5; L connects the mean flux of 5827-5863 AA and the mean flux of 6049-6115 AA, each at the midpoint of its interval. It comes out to 0.23 mag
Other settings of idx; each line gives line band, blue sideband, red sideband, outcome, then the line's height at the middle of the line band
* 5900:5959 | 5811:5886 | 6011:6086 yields 0.291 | 11.9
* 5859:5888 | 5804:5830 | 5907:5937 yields 0.231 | 10.9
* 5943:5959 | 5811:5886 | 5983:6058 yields 0.191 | 11.8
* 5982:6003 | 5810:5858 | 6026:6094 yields 0.168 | 13.1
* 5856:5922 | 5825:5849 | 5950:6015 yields 0.460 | 11.8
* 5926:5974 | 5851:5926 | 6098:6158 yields -0.039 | 9.49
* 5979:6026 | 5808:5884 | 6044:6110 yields 0.137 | 13.1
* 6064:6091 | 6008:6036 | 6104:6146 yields -0.047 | 13.2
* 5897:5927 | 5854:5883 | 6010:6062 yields 0.299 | 10.5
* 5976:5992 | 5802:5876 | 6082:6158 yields 0.188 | 12.9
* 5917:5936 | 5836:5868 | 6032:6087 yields 0.304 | 12.1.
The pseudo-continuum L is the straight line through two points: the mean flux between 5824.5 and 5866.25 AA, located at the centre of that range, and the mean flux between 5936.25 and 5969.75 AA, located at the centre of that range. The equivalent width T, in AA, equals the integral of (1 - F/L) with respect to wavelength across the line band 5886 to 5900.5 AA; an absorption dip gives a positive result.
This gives 9.2 AA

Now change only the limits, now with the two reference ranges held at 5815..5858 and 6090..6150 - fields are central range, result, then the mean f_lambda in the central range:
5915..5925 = 2.8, 9.15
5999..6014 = 2.2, 11.3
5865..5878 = 2.7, 9.77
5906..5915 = 3.2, 8.05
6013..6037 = 1.6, 12.5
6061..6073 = 0.0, 13.7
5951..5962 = 3.0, 9.38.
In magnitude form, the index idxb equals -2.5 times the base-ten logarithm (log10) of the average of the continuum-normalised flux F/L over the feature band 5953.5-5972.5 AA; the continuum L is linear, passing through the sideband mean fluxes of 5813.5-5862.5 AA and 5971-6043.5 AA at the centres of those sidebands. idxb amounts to 0.20 mag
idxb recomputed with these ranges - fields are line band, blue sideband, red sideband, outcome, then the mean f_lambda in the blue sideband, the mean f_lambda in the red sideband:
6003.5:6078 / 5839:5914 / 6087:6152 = -0.06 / 8.54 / 14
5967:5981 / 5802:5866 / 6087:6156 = 0.25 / 12.3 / 13.9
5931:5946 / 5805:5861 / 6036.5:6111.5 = 0.26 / 12.4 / 13.7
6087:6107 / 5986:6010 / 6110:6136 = -0.06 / 11.4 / 13.7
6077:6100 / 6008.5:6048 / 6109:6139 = -0.07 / 12.5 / 13.8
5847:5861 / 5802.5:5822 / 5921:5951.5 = 0.13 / 13.6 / 9.79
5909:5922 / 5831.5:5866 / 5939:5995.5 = 0.23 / 11.6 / 10.3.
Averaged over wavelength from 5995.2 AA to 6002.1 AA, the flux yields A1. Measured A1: 11.5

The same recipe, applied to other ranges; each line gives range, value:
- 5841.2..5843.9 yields 13.2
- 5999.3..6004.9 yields 11.3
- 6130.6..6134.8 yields 13.9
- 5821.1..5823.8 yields 12.3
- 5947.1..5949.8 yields 10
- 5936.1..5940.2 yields 10.3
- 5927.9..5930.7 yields 8.83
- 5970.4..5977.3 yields 9.9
